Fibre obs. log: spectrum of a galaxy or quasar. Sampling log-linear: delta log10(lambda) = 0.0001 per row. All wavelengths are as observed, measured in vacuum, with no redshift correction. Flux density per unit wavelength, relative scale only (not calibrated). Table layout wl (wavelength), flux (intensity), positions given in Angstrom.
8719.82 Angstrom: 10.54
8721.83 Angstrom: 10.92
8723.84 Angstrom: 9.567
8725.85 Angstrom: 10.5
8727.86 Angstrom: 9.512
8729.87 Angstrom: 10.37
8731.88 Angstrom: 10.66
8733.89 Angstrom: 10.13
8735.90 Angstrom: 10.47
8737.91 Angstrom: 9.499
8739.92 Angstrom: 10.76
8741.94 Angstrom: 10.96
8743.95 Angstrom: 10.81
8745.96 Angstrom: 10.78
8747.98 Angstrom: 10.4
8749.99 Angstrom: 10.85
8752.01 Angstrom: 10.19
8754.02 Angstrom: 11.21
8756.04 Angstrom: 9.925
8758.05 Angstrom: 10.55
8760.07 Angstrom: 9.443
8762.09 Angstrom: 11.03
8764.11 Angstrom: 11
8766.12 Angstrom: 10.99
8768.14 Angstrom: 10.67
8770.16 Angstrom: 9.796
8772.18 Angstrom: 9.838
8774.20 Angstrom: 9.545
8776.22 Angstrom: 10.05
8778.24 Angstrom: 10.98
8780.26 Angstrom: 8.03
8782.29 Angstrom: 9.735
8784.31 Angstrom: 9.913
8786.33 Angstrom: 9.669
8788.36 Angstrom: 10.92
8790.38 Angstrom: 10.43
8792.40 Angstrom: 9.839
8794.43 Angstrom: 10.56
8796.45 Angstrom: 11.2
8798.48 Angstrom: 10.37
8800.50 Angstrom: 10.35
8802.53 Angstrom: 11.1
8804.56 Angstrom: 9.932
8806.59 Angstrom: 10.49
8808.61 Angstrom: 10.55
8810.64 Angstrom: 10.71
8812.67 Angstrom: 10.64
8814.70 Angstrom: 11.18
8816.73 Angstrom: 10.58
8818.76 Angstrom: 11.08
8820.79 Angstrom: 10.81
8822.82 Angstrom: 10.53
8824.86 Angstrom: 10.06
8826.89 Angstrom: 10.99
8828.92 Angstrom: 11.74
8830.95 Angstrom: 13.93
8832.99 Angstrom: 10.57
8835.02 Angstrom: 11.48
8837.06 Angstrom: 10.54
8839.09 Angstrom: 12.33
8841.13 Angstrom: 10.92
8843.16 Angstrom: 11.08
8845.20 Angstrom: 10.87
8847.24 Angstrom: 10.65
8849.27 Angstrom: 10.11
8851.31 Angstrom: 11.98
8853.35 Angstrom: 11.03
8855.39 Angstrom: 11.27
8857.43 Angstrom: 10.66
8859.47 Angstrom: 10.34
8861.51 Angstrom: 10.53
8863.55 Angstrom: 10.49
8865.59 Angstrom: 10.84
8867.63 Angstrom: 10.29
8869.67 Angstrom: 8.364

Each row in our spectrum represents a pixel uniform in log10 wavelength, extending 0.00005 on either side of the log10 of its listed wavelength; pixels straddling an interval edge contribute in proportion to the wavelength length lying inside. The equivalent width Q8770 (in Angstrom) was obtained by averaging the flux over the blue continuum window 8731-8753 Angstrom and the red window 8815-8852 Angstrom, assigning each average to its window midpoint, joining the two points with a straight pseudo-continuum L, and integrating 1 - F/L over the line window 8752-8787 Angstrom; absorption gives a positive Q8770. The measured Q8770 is 1.76 Angstrom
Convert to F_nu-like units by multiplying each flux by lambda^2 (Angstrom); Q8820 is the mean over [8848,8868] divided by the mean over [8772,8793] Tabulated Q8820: 1.11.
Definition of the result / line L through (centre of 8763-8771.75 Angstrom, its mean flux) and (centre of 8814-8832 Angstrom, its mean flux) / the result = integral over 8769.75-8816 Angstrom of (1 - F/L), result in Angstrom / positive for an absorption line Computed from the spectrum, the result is 2.6 Angstrom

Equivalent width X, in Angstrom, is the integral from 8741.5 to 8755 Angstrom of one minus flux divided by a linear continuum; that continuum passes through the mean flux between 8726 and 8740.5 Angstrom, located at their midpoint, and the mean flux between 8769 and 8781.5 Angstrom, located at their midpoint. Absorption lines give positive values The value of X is -0.9 Angstrom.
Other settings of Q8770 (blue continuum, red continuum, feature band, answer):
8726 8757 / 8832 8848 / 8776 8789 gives 1.0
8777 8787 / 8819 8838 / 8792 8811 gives -0.4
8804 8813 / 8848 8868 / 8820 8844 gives -1.4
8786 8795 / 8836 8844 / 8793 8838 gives -0.4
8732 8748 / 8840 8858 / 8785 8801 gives 0.5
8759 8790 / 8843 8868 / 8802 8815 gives -0.3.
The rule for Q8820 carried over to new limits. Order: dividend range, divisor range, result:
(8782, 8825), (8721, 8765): 1.02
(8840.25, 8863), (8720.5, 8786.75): 1.08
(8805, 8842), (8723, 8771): 1.08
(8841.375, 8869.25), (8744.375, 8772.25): 1.04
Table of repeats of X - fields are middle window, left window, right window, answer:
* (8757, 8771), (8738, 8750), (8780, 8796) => -0.2 Angstrom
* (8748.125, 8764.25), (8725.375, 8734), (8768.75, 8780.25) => -0.7 Angstrom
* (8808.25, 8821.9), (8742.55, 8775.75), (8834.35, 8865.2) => -0.1 Angstrom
